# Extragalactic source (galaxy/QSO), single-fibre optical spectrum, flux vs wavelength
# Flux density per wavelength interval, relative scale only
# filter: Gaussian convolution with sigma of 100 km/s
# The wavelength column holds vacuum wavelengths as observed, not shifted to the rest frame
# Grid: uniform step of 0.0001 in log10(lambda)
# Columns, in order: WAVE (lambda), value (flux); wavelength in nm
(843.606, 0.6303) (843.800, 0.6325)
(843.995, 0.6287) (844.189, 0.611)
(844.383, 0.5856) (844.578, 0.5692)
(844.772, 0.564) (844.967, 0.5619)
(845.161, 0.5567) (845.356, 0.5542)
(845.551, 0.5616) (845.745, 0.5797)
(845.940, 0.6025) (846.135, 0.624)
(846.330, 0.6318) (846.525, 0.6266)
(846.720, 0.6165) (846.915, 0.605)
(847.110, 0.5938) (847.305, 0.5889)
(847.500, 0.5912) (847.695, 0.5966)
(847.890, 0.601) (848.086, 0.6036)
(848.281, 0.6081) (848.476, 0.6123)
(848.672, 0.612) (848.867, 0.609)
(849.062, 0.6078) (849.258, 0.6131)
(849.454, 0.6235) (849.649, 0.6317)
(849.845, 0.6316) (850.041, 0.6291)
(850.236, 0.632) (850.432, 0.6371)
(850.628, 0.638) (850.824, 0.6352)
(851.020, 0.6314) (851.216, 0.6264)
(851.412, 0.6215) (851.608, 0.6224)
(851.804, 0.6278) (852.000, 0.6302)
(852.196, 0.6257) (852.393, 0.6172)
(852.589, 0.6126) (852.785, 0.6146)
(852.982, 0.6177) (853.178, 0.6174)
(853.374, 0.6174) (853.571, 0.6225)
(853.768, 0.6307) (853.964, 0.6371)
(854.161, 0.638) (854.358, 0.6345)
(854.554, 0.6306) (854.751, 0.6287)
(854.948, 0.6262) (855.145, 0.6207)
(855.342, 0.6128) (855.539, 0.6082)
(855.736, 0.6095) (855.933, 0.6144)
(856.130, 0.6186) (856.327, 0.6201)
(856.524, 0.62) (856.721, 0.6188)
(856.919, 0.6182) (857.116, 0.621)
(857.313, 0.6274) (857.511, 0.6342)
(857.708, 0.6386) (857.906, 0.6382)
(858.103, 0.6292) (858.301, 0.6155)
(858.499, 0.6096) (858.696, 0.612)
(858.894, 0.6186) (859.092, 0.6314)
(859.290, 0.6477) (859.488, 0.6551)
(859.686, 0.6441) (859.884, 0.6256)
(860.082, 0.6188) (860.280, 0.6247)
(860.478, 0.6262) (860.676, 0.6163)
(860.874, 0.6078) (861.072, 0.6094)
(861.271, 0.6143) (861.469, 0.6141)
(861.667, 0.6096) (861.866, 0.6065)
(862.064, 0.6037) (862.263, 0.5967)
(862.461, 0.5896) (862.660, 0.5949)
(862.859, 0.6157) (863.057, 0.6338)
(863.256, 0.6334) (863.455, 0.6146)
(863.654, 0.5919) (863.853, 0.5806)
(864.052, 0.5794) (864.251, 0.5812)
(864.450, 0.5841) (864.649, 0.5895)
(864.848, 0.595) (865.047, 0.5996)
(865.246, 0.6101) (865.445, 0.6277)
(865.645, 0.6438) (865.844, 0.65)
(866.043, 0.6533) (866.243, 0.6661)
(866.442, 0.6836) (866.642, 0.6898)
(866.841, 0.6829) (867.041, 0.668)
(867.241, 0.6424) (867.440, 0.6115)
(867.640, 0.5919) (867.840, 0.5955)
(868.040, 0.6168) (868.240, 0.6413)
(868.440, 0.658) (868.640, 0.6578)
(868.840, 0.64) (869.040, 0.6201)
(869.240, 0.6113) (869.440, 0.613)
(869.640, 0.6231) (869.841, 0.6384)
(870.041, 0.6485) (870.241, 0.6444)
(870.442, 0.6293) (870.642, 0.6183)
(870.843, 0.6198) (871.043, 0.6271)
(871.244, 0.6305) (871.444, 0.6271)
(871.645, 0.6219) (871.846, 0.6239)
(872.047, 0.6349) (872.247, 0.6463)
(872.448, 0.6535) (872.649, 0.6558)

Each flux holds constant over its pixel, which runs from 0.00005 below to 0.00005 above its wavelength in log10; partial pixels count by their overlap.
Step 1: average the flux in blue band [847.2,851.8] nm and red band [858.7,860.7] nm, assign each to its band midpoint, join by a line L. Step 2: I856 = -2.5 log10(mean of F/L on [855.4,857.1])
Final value 0.02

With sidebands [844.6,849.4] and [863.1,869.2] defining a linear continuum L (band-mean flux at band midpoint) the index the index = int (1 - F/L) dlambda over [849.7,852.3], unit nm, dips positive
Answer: -0.12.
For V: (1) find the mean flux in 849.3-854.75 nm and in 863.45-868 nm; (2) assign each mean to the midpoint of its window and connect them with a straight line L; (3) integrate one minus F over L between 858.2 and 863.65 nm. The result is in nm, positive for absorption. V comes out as 0.06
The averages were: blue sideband 0.627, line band 0.618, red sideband 0.623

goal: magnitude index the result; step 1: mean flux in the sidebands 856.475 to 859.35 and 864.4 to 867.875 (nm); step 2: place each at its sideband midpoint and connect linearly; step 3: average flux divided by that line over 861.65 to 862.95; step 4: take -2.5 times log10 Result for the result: 0.05 mag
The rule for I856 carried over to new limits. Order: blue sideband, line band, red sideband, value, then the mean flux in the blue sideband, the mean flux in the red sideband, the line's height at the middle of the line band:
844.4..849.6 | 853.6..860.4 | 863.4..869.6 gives -0.02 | 0.597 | 0.626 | 0.612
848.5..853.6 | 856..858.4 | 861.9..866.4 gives -0.01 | 0.623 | 0.612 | 0.618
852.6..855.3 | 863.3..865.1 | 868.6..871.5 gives 0.06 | 0.625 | 0.63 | 0.628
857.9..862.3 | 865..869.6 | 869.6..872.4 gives -0.02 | 0.621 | 0.632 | 0.628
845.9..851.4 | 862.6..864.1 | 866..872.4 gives 0.04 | 0.617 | 0.637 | 0.631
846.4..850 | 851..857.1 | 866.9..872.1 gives -0.01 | 0.61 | 0.629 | 0.615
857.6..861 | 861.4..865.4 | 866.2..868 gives 0.06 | 0.627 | 0.646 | 0.637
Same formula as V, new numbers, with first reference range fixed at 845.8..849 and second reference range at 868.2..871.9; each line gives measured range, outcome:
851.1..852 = -0.02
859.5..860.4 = -0.01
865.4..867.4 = -0.10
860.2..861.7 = 0.01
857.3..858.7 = -0.02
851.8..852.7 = -0.01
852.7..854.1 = -0.02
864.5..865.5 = 0.04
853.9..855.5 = -0.03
